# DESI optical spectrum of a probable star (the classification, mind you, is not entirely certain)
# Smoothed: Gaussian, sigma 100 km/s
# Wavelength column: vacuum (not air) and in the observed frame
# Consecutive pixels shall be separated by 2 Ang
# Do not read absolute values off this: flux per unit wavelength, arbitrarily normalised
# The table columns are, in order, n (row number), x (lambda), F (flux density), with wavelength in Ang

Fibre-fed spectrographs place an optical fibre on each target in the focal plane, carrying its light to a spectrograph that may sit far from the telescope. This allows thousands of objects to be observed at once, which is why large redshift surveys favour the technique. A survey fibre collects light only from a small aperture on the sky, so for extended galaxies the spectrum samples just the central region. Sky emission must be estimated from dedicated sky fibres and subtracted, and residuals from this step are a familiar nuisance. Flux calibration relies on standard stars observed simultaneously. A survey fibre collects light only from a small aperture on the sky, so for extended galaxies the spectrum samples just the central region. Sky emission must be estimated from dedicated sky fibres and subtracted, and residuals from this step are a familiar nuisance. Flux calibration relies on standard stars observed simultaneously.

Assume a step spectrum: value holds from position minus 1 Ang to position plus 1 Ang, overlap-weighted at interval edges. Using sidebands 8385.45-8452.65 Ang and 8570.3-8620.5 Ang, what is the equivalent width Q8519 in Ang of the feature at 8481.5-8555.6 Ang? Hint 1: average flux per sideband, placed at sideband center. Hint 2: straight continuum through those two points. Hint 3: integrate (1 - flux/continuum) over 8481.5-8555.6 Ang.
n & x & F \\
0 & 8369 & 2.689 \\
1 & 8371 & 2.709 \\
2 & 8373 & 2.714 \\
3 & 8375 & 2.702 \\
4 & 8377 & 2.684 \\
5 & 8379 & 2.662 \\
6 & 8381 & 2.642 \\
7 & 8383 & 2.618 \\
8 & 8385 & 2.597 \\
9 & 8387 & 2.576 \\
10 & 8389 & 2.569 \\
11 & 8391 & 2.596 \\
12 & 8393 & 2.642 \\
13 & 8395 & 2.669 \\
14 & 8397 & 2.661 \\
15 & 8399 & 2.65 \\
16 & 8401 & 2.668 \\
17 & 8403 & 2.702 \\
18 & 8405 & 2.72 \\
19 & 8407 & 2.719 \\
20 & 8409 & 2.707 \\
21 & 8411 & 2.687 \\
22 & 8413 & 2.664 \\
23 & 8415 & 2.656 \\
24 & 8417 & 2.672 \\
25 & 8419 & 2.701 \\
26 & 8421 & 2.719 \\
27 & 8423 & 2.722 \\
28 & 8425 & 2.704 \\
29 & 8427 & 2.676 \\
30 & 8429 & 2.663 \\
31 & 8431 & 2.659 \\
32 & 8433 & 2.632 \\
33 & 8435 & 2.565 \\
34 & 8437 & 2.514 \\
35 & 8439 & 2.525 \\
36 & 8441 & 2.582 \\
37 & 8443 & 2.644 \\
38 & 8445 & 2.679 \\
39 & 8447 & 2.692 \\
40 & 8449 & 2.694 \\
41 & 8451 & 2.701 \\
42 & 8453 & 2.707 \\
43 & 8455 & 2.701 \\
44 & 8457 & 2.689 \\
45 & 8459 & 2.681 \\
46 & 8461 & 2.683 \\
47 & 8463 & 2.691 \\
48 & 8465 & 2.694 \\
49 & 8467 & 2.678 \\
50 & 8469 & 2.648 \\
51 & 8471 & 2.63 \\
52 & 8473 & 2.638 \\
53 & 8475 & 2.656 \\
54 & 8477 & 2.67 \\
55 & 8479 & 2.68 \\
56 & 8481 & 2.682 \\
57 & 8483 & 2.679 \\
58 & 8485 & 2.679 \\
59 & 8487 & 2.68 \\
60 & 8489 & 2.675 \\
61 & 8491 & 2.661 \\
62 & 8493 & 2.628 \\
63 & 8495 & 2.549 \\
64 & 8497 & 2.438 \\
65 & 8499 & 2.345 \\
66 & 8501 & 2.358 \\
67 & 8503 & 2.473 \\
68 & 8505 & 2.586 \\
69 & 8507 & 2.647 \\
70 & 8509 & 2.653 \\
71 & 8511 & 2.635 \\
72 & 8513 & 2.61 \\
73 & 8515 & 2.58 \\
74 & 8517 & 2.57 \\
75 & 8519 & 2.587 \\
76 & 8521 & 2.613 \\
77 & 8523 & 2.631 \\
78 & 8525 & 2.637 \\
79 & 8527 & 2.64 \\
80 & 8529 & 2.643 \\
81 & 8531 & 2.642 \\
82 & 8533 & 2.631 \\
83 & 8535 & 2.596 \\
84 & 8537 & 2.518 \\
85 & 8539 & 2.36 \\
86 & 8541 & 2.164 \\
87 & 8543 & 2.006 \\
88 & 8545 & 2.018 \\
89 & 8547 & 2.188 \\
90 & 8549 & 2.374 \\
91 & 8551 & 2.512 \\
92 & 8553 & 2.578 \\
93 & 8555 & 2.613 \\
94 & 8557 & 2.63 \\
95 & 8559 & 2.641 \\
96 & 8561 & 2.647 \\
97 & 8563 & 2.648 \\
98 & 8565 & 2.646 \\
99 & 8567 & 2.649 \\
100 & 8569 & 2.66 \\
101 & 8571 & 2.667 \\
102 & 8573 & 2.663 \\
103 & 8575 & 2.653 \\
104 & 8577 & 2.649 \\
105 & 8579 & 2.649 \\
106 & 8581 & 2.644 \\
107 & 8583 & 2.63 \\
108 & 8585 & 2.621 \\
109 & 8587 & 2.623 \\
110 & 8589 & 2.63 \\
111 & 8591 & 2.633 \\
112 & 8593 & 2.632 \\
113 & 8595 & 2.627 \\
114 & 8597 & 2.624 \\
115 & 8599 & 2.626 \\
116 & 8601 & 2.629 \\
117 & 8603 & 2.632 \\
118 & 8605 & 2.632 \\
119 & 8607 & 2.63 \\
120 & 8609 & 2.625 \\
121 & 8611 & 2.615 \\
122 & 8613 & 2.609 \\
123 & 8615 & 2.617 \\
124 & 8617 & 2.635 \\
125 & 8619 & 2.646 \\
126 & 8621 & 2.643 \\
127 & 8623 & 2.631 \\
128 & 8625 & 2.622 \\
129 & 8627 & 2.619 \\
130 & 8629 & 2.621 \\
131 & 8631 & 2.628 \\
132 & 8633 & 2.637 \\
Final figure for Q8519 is 3.32 Ang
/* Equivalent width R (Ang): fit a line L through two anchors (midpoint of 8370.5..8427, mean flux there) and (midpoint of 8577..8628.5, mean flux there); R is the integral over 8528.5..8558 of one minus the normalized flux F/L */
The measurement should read 2.4 Ang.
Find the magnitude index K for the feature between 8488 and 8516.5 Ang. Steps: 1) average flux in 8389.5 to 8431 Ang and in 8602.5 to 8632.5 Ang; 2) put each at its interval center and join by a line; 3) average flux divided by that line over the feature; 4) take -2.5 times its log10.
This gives 0.04 mag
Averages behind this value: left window 2.68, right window 2.63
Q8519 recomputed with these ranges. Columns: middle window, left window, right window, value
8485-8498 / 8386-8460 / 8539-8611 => 0.0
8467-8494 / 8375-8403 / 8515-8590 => -0.7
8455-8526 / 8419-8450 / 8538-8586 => -0.8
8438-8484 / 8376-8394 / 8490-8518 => -1.6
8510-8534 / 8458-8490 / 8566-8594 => 0.4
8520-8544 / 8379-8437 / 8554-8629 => 1.2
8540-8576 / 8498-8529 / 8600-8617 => 1.4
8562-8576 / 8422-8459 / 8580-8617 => -0.1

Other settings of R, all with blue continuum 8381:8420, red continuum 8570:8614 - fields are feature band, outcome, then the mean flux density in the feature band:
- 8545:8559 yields 0.94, 2.46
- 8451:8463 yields -0.20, 2.69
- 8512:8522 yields 0.19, 2.59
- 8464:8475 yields -0.04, 2.66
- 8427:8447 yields 0.28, 2.61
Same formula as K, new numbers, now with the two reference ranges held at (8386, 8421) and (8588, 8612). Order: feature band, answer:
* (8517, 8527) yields 0.01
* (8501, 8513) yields 0.03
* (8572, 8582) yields -0.01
